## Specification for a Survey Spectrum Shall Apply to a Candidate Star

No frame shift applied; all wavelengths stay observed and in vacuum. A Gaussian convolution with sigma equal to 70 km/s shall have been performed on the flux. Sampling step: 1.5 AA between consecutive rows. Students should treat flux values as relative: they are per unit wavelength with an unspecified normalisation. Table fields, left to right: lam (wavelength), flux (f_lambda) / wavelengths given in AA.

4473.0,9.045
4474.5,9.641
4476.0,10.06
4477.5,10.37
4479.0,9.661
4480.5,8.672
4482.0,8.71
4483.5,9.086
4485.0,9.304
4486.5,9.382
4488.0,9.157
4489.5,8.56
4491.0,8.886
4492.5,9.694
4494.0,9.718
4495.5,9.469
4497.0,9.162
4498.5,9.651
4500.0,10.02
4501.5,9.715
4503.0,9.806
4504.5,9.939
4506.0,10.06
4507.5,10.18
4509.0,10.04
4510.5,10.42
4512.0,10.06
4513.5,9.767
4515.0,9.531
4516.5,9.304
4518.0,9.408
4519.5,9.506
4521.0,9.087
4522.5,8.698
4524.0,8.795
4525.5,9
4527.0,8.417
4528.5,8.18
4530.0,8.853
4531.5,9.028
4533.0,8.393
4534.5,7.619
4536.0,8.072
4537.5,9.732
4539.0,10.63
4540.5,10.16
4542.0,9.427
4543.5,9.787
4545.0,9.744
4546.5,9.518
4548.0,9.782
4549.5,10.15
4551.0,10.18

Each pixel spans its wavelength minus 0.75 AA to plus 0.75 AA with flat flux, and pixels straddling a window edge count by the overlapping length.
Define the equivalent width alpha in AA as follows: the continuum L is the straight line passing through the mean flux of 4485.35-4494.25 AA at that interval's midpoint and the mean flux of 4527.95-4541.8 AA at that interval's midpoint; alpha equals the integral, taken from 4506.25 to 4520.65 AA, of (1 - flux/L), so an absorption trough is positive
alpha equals -1.1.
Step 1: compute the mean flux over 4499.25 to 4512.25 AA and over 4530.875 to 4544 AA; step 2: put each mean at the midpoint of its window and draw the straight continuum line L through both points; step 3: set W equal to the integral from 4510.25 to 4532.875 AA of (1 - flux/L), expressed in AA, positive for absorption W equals 1.1 AA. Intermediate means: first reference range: 10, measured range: 9.15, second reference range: 9.2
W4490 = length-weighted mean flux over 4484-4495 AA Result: 9.24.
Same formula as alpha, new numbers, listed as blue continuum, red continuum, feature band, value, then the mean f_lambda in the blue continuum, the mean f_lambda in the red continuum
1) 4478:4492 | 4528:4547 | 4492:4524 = -1.9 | 9.08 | 9.17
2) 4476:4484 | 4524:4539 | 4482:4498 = 0.0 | 9.38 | 8.7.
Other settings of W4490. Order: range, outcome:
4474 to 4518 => 9.58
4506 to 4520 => 9.82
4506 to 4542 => 9.28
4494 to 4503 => 9.63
